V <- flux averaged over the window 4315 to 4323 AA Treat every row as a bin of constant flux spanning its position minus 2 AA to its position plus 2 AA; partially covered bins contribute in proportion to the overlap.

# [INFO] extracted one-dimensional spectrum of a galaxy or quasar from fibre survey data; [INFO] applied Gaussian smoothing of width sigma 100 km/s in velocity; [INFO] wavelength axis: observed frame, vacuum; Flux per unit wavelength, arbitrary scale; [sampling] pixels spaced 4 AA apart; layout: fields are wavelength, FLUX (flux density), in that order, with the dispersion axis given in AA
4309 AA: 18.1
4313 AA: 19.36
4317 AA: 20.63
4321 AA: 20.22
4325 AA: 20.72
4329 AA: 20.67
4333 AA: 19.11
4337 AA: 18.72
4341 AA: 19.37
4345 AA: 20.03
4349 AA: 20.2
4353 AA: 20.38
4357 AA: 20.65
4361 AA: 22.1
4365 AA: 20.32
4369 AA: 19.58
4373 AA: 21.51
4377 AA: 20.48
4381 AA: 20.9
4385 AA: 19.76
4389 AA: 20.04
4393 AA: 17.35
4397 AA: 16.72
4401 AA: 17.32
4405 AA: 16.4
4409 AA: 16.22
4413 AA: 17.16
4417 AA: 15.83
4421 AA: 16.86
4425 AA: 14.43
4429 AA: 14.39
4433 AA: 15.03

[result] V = 20.4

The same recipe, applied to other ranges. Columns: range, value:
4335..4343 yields 19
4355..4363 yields 21.4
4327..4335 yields 19.9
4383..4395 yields 19.1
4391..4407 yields 16.9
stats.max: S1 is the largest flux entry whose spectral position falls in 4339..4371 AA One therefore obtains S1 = 22.1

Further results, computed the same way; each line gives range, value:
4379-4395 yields 20.9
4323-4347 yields 20.72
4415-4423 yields 16.86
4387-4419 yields 20.04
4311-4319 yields 20.63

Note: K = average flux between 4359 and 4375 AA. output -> 20.9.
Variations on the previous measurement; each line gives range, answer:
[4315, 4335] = 20.3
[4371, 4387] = 20.7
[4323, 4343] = 19.7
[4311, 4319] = 20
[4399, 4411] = 16.6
